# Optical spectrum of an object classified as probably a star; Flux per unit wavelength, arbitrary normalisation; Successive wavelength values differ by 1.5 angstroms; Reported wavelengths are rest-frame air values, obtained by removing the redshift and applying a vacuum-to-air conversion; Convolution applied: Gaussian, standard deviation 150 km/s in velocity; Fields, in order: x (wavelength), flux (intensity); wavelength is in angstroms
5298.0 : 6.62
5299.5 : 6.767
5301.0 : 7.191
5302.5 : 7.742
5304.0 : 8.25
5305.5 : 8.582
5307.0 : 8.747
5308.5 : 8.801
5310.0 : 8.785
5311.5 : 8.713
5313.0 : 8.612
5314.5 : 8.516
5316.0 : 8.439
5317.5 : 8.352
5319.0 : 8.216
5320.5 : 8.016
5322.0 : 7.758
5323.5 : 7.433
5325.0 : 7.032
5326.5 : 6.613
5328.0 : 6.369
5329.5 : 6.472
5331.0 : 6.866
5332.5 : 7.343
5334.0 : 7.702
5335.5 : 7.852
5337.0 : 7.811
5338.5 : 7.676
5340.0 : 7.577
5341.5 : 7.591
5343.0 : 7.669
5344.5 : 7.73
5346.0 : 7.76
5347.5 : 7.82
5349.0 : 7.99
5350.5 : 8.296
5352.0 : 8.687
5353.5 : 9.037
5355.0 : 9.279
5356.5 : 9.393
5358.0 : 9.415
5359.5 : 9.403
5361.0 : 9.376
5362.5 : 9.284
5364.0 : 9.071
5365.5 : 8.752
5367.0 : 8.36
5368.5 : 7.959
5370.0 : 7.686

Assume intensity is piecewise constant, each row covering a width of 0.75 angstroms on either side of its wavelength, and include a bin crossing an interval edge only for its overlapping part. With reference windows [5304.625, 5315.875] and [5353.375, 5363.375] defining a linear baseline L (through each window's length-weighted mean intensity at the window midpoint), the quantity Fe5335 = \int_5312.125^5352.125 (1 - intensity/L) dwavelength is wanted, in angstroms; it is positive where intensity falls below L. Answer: 5.63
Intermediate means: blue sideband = 8.66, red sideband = 9.33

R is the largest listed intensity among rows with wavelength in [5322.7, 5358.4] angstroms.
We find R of 9.415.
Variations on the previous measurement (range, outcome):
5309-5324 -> 8.785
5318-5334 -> 8.216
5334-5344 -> 7.852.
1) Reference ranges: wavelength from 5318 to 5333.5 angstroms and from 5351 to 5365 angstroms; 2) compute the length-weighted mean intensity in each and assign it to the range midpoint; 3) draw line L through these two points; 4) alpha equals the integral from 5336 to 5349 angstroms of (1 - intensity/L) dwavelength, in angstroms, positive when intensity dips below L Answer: 0.8 angstroms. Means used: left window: 7.24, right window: 9.19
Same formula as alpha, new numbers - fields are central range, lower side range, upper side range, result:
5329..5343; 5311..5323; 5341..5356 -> 1.34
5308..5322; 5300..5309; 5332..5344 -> -0.77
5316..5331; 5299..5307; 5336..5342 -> 0.68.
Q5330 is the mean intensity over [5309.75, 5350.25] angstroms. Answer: 7.72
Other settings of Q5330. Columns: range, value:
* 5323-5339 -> 7.19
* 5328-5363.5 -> 8.14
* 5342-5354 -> 8.09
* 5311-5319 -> 8.49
